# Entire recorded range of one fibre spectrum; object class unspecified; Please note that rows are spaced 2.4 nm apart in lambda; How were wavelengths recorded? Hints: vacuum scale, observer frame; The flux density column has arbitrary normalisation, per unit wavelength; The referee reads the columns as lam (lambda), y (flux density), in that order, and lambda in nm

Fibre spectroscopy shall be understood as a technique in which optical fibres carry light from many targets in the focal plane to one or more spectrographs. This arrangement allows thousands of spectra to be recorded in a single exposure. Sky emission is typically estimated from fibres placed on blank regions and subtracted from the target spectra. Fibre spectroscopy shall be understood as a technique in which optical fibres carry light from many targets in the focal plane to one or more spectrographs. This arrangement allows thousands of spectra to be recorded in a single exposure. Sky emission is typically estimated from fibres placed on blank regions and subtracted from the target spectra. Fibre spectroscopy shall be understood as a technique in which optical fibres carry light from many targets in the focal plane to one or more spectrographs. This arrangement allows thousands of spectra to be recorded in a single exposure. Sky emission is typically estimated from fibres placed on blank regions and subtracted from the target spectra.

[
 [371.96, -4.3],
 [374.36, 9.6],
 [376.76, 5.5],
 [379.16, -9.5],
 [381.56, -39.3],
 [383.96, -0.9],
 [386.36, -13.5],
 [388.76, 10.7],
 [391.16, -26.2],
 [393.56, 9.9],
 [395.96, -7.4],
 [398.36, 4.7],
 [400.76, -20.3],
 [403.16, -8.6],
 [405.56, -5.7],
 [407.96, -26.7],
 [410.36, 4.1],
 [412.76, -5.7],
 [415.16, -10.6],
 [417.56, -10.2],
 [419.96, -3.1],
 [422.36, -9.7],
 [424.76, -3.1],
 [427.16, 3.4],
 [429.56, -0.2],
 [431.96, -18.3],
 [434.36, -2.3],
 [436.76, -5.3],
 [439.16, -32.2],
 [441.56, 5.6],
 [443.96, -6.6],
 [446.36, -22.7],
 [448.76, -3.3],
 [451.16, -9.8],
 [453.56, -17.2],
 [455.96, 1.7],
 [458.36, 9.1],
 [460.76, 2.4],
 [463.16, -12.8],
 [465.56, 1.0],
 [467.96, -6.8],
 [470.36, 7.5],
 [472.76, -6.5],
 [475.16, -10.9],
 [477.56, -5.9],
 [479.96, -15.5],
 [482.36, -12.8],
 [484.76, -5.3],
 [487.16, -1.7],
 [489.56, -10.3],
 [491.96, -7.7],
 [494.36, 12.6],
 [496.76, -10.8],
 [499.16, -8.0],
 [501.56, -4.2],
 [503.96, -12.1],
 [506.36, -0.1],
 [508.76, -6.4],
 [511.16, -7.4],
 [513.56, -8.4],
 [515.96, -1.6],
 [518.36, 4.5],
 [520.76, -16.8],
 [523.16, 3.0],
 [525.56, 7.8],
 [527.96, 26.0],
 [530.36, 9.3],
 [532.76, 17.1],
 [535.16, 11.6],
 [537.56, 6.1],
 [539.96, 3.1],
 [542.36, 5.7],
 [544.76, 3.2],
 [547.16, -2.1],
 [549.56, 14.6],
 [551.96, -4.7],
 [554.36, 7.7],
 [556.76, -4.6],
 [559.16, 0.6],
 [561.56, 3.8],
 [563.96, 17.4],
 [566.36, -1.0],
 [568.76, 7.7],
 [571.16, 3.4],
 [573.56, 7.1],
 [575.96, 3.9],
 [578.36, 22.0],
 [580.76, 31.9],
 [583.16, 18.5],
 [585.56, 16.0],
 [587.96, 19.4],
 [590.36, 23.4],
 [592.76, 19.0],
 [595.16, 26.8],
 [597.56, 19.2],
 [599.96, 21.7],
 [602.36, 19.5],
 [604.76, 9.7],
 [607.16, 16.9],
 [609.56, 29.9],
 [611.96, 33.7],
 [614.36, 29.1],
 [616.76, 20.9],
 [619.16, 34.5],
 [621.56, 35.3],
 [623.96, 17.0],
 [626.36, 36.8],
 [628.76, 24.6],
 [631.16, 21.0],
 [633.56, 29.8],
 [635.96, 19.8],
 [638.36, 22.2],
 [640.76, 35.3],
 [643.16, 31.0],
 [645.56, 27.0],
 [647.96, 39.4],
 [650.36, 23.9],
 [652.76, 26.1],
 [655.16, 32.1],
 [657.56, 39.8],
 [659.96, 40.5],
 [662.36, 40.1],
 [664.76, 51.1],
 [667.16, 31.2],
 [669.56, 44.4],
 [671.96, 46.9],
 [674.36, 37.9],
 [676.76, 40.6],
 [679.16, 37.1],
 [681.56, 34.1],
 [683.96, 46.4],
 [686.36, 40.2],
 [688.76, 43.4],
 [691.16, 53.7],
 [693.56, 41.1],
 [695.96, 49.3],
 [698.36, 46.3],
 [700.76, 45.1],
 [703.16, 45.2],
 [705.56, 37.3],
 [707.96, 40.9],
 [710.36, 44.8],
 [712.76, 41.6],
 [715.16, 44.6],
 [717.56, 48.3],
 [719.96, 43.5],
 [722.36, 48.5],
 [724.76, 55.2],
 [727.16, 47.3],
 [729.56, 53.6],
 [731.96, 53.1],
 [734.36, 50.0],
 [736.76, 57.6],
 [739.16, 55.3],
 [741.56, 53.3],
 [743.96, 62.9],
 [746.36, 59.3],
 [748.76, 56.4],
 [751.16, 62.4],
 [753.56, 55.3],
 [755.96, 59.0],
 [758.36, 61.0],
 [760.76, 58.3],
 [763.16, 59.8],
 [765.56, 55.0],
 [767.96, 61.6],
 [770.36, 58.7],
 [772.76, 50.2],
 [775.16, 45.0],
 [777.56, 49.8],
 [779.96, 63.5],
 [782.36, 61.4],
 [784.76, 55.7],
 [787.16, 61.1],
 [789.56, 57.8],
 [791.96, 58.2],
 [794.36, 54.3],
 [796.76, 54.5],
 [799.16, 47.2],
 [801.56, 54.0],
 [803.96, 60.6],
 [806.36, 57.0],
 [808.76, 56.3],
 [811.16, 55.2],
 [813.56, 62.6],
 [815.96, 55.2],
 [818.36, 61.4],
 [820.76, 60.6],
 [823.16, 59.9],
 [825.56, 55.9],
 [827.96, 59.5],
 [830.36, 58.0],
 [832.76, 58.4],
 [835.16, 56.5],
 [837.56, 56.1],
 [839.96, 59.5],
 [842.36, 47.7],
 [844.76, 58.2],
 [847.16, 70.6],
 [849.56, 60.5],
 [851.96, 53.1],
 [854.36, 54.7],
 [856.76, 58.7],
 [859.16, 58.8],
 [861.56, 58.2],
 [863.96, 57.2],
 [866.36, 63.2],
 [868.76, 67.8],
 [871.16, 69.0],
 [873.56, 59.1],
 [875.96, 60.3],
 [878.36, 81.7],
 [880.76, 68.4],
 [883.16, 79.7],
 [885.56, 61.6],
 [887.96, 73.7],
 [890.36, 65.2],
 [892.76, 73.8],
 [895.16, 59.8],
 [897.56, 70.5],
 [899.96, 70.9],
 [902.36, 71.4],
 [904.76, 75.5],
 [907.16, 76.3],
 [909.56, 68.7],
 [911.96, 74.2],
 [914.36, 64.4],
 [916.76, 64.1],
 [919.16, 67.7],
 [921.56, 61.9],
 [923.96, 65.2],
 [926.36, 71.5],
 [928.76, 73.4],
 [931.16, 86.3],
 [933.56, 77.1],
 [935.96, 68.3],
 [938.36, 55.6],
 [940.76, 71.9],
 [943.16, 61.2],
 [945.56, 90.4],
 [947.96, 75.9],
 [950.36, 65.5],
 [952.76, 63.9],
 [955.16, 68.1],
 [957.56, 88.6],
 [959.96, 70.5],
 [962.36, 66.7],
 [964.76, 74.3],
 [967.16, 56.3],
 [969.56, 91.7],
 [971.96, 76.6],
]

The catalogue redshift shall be 0.64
